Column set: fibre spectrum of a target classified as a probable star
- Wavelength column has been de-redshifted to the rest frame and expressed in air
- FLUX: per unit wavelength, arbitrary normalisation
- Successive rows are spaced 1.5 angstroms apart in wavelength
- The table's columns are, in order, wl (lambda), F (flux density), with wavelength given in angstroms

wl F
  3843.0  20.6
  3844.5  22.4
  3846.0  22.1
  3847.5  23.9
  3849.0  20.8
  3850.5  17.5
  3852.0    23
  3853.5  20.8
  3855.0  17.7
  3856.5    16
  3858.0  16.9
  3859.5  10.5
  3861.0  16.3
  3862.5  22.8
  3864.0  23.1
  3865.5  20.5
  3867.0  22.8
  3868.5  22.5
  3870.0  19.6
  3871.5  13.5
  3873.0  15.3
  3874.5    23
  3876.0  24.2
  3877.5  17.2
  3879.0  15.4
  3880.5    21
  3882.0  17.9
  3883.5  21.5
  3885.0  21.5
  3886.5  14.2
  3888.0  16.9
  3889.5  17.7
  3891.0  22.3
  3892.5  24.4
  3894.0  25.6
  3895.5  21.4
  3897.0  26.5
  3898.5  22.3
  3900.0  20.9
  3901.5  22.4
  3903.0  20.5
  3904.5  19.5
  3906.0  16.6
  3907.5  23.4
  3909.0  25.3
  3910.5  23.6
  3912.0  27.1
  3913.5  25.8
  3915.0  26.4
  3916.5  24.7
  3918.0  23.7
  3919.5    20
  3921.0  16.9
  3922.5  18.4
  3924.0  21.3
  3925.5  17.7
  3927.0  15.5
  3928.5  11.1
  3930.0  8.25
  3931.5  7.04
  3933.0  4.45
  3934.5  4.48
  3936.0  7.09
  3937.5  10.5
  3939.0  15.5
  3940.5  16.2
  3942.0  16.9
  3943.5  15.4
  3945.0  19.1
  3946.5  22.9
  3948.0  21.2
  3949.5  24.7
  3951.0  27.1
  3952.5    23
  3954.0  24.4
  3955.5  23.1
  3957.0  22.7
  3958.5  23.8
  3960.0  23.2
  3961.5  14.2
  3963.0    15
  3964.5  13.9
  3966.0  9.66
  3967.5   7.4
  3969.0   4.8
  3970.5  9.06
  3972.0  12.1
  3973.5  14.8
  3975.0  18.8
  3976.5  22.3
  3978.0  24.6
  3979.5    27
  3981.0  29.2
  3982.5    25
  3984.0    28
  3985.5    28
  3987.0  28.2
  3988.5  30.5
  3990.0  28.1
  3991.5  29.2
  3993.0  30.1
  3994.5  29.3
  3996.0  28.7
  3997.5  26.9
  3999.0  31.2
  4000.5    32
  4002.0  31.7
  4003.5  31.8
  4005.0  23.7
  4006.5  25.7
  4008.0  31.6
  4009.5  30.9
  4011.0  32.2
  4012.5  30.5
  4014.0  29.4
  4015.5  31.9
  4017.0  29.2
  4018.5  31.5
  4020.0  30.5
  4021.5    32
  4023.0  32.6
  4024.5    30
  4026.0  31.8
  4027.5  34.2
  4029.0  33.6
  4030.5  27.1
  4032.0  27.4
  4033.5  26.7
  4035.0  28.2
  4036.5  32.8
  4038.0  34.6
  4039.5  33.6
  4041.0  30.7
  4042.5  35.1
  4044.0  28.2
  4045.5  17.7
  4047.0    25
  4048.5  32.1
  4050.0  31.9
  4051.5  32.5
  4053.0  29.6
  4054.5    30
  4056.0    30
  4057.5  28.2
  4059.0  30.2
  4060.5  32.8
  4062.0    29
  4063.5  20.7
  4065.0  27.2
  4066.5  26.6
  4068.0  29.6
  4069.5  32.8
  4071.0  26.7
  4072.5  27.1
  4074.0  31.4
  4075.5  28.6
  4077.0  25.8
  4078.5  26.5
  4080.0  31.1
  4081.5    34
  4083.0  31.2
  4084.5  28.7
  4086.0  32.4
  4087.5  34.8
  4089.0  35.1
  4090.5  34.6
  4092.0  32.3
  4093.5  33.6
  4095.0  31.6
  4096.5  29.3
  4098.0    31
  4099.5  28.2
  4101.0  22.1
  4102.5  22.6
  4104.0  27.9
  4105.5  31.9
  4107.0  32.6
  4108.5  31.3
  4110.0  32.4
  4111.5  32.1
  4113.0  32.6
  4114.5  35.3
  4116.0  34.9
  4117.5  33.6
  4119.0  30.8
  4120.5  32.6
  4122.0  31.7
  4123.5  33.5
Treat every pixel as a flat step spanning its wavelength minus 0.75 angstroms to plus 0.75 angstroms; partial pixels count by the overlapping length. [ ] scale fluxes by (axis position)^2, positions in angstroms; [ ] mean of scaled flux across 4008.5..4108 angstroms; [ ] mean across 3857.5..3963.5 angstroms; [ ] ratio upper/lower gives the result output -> 1.7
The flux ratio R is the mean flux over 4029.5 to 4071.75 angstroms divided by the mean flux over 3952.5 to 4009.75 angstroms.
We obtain 1.2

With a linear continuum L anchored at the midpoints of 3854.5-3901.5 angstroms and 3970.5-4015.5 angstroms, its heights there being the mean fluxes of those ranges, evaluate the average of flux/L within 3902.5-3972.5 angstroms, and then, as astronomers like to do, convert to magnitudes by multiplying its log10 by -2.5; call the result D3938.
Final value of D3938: 0.31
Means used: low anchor 19.8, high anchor 27.1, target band 17.6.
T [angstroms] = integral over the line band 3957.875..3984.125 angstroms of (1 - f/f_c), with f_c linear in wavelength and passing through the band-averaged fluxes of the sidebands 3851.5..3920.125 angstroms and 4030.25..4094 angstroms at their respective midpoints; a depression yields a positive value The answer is 7.9 angstroms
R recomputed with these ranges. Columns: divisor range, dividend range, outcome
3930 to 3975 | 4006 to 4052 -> 1.95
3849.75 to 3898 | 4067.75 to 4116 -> 1.56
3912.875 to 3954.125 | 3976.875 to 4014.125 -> 1.66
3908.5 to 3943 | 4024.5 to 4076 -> 1.76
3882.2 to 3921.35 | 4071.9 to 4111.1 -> 1.38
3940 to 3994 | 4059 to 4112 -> 1.42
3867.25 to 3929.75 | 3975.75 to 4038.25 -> 1.44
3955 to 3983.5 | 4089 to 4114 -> 1.70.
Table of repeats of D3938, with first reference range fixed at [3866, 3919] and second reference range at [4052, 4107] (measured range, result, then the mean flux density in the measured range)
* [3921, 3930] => 0.38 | 16.1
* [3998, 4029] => -0.15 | 30.8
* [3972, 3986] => 0.08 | 23.5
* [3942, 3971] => 0.30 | 18.2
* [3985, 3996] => -0.13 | 29.1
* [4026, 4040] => -0.12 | 30.9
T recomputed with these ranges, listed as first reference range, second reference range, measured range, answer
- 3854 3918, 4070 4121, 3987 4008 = -2.5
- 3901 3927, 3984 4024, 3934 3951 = 5.6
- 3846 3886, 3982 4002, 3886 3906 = 0.6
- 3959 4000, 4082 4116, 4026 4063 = -4.3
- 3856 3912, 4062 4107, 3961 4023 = 1.0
